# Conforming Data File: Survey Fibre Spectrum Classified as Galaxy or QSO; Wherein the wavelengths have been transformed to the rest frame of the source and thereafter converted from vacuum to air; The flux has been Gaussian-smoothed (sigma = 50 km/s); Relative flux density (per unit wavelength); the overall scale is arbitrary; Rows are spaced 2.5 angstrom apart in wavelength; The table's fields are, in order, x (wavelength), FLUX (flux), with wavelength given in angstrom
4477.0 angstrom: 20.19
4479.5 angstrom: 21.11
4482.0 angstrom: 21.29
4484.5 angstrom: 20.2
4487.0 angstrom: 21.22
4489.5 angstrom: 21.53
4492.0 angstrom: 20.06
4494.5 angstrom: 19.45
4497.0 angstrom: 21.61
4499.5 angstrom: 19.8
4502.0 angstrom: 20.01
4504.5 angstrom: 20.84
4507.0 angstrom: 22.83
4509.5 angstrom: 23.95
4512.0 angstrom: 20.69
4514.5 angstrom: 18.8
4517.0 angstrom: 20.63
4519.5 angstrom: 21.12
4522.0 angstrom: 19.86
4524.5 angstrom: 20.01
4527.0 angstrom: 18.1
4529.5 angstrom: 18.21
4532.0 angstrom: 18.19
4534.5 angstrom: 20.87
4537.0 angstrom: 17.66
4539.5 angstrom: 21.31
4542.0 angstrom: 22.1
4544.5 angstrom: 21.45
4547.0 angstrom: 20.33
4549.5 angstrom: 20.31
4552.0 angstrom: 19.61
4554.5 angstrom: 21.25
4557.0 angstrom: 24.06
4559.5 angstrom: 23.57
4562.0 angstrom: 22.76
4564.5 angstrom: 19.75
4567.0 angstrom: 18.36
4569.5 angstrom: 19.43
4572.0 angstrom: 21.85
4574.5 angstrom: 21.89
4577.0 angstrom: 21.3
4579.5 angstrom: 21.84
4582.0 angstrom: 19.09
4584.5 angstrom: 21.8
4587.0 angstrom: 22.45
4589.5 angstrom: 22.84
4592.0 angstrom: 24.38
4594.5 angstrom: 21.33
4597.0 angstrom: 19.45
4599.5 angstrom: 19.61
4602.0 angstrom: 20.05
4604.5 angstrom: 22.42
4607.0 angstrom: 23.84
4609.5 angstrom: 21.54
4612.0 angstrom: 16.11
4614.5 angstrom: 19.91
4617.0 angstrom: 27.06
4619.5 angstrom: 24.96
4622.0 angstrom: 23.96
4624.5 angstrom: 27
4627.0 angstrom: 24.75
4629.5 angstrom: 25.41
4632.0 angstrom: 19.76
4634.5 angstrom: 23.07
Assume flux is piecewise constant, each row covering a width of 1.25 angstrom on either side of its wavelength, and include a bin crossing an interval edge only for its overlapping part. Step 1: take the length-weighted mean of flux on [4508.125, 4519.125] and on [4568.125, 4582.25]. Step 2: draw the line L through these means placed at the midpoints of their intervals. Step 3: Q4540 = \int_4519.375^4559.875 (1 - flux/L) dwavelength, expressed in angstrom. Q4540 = 1.2 angstrom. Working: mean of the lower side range 21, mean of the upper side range 21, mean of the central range 20.4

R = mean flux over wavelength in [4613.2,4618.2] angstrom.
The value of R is 23.4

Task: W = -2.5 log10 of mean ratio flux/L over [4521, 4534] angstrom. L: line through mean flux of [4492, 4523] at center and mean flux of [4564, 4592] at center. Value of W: 0.10 mag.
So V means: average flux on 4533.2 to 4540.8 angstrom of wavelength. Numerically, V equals 19.9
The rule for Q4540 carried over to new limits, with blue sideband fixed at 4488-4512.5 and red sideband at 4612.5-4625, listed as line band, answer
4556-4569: 0.60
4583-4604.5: 1.66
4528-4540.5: 1.55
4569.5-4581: 0.74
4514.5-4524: 0.56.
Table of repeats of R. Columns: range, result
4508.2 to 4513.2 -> 22.3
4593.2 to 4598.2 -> 20.4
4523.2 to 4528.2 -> 19.1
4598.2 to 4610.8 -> 21.5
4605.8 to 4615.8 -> 20.4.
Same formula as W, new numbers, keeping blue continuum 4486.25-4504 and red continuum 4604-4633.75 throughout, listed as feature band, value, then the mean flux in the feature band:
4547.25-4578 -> 0.04 mag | 21.1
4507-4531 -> 0.04 mag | 20.3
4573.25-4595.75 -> 0.02 mag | 21.9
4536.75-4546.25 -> 0.03 mag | 20.9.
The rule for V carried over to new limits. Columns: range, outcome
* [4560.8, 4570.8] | 20.1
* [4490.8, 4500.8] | 20.2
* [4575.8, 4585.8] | 21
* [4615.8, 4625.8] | 25.7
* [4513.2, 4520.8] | 20.2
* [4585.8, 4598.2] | 22.1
